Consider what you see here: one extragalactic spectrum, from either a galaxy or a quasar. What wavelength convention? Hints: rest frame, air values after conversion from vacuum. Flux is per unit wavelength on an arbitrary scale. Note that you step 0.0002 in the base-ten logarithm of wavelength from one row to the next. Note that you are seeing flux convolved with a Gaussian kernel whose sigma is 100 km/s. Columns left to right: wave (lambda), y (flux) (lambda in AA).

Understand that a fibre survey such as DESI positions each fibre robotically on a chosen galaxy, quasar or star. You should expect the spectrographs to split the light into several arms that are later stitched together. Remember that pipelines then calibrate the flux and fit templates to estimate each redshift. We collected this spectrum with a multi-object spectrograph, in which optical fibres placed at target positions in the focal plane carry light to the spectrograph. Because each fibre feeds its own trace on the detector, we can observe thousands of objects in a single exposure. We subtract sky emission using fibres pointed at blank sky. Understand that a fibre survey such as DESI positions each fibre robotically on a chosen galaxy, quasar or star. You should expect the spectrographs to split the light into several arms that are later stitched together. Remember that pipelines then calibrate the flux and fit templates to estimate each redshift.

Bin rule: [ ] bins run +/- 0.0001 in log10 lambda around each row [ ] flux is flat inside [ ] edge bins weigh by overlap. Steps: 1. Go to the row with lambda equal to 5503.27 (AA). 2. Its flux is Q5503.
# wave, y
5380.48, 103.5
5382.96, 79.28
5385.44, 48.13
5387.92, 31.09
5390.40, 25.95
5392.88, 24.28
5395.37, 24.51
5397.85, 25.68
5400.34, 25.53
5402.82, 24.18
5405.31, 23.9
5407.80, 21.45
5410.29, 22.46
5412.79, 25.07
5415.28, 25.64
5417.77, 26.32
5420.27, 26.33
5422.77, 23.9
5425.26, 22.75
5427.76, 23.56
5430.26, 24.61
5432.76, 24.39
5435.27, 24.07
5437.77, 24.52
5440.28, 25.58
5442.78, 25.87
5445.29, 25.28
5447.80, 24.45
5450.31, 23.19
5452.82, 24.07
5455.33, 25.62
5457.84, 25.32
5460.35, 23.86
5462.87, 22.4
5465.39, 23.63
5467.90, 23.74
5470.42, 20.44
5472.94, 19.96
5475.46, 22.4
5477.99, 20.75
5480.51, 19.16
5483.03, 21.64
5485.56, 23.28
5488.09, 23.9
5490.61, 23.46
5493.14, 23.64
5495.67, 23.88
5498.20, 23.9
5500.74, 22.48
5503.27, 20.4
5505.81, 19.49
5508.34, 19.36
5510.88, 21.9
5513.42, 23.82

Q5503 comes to 20.4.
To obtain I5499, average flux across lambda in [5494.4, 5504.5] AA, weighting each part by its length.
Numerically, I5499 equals 22.7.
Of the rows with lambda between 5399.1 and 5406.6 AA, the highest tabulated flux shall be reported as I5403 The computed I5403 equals 25.53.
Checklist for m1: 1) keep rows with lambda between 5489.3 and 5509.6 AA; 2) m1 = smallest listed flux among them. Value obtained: 19.36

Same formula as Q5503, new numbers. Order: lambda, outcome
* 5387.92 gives 31.09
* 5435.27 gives 24.07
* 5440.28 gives 25.58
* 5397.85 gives 25.68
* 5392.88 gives 24.28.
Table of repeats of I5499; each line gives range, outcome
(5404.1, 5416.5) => 23.7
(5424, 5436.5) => 23.9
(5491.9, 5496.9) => 23.8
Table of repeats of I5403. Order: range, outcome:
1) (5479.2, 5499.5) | 23.9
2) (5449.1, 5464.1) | 25.62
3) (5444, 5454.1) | 25.28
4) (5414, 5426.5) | 26.33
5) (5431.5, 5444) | 25.87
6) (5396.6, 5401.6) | 25.68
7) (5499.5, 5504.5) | 22.48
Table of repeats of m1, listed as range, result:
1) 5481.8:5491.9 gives 21.64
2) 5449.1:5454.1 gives 23.19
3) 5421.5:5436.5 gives 22.75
